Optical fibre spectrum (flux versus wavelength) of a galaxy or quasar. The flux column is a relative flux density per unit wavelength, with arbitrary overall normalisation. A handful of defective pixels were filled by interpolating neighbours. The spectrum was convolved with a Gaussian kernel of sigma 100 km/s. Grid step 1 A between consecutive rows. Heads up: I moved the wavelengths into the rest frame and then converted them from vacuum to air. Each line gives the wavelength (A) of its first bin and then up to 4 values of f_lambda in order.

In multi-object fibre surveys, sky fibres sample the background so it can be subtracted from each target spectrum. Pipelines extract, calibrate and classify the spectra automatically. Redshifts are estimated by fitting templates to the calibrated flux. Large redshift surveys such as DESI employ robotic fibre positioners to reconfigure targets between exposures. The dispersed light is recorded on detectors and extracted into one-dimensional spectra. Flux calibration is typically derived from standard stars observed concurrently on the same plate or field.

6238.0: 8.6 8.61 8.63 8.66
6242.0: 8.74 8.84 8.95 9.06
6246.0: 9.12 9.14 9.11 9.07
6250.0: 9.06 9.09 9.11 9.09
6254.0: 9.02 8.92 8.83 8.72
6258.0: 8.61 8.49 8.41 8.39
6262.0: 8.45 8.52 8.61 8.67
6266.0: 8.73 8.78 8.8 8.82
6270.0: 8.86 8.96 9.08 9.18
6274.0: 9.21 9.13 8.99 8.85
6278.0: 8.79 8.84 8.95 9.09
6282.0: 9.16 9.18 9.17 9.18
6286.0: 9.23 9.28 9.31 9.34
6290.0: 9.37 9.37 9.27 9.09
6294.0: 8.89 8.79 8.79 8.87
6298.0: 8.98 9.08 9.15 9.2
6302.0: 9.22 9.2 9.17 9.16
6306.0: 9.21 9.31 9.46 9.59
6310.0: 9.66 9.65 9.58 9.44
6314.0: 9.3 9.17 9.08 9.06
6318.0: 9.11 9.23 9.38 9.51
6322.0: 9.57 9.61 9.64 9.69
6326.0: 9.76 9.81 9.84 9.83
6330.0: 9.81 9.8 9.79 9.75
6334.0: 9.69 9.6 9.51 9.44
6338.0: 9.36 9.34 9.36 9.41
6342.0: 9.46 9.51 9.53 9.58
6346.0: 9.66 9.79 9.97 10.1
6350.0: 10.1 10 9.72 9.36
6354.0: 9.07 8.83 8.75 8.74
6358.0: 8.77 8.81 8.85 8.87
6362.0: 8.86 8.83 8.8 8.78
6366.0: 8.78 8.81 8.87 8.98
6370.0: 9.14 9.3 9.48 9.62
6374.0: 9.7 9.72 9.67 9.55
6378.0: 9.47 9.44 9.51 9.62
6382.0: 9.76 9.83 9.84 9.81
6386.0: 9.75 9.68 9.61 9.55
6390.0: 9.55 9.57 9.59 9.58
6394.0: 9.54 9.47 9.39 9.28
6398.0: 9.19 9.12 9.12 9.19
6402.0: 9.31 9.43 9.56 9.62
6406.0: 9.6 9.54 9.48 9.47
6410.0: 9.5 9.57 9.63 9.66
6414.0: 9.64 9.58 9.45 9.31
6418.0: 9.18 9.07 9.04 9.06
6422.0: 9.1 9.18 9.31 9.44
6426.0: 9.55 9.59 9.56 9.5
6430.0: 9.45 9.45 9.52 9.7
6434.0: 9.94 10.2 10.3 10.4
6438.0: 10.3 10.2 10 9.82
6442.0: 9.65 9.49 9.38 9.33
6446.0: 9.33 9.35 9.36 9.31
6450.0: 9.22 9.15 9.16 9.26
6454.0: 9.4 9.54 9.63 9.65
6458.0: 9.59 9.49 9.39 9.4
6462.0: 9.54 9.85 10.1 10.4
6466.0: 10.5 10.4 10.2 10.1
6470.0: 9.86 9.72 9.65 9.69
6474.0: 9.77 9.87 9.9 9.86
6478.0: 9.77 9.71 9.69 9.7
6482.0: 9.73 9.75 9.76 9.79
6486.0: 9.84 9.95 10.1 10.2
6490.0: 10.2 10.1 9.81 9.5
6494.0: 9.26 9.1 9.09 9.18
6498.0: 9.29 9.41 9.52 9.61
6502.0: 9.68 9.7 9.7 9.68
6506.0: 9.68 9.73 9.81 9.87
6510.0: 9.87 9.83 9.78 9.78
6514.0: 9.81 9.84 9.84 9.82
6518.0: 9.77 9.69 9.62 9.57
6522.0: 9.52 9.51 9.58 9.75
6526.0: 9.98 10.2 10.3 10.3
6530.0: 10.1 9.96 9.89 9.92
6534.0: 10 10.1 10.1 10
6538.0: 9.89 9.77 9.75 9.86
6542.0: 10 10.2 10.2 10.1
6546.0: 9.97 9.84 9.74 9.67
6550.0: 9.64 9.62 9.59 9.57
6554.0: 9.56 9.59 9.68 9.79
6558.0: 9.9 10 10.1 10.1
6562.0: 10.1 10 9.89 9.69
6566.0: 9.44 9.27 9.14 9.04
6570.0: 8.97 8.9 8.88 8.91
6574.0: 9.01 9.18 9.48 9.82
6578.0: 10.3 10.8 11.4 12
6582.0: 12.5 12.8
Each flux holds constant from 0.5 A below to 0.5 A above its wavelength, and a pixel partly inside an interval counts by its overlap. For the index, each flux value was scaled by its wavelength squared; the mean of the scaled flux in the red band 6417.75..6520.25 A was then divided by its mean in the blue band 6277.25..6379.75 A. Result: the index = 1.1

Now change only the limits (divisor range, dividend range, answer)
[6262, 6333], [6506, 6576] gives 1.14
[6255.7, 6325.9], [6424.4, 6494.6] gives 1.13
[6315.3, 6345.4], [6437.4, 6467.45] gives 1.05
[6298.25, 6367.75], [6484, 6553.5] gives 1.11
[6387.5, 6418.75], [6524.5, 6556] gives 1.09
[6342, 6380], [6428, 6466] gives 1.07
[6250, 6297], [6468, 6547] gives 1.18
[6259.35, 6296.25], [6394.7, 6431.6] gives 1.09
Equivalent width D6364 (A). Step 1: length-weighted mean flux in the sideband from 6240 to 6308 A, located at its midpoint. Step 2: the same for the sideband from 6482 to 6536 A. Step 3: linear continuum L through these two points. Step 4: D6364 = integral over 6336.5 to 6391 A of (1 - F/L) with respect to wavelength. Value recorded -0.6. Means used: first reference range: 8.98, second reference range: 9.77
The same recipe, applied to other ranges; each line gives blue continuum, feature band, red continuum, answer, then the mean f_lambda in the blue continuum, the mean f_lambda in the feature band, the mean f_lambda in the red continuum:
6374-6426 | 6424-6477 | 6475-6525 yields -0.6 A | 9.48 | 9.7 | 9.71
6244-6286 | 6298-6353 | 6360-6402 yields -2.2 A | 8.91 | 9.51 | 9.36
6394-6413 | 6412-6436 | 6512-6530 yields 0.0 A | 9.42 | 9.48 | 9.82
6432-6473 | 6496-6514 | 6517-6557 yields 0.3 A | 9.73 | 9.64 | 9.85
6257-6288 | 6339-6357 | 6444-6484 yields -0.6 A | 8.88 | 9.51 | 9.67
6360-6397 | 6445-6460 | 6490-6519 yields 0.2 A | 9.39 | 9.39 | 9.66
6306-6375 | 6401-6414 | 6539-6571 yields 0.0 A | 9.39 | 9.52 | 9.73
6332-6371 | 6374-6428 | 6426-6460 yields -0.1 A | 9.29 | 9.48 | 9.61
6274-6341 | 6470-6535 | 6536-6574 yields -1.1 A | 9.32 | 9.76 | 9.68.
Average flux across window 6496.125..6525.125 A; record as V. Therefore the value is 9.66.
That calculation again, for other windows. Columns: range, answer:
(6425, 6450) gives 9.68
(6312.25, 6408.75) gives 9.43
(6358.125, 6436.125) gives 9.41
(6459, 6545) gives 9.81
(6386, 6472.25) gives 9.57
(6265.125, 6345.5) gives 9.28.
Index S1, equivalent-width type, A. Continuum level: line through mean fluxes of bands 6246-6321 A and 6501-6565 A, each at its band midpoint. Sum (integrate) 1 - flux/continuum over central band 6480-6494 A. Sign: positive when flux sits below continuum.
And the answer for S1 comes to -0.22 A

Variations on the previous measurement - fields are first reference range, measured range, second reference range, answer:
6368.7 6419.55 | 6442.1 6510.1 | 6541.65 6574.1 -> -0.7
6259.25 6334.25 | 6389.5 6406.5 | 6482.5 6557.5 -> 0.1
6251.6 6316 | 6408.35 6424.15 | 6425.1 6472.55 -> 0.3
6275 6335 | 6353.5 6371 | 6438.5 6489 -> 1.1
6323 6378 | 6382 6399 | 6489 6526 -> -0.2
